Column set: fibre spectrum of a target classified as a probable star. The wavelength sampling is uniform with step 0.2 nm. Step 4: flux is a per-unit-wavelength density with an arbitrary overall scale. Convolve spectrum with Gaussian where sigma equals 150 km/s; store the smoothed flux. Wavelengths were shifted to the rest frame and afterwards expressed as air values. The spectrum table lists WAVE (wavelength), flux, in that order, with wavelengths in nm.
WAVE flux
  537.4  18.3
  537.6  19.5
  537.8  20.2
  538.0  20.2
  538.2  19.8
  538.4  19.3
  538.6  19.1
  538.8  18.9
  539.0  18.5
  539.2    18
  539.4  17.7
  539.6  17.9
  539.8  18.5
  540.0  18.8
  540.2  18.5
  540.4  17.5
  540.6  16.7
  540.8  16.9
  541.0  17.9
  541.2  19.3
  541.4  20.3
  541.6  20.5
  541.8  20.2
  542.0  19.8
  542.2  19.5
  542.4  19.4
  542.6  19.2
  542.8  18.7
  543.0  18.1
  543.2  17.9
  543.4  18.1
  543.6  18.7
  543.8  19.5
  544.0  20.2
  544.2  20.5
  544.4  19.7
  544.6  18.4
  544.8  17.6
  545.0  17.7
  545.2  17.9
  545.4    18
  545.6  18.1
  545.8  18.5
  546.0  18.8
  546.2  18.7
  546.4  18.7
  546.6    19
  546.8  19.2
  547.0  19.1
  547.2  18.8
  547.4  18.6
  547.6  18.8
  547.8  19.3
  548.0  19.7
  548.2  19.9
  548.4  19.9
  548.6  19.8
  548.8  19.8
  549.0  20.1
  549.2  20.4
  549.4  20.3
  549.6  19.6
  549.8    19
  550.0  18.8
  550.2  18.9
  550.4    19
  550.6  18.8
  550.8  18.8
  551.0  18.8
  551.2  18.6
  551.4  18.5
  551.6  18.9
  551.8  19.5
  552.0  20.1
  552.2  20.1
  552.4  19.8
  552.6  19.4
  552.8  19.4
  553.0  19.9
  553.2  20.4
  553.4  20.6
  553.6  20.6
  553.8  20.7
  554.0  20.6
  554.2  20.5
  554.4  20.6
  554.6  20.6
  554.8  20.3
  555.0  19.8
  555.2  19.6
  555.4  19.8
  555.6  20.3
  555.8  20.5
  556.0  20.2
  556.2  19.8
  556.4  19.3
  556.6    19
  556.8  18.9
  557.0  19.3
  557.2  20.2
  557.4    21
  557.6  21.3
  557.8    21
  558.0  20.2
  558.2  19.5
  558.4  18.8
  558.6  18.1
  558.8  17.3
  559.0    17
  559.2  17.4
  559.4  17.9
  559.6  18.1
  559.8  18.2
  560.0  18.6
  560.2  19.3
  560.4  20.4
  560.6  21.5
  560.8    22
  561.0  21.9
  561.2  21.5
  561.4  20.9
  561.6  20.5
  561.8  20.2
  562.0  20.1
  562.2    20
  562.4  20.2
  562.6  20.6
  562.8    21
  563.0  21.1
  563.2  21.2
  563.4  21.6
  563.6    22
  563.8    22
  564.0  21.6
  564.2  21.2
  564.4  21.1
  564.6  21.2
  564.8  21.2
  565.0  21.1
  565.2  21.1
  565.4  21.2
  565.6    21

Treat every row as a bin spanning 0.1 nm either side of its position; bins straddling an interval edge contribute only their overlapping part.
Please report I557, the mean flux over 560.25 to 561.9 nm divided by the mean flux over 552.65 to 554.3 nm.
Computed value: 1.0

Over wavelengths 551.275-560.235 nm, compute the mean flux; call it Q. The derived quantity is 19.6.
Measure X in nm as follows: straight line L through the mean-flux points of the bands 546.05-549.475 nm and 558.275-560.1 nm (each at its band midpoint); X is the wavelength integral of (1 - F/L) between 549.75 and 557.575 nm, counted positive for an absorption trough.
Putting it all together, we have -0.46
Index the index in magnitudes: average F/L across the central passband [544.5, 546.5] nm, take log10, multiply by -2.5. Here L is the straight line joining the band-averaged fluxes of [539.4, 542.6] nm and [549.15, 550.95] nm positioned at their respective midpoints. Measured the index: 0.04 mag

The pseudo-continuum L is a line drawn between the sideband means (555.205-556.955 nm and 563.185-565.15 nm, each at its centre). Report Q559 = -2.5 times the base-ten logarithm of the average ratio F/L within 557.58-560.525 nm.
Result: 0.083 mag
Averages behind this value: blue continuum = 19.7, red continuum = 21.4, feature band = 18.8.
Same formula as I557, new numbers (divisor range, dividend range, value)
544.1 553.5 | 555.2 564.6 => 1.05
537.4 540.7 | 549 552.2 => 1.03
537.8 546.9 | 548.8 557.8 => 1.05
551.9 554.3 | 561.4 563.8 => 1.03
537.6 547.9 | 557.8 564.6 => 1.07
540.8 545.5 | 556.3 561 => 1.02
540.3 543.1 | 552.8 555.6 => 1.08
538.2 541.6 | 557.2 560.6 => 1.04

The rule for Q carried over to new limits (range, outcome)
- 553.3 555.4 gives 20.4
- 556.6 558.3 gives 20.1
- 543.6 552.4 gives 19.1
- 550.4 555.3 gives 19.8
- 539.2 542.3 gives 18.6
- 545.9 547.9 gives 18.9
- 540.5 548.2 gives 18.9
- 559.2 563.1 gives 20.1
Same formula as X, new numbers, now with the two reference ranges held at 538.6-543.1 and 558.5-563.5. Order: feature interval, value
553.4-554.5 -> -0.07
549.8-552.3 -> 0.03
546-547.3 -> 0.01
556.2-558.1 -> -0.04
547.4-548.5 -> -0.02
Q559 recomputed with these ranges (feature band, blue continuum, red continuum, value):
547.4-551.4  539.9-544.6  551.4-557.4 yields 0.01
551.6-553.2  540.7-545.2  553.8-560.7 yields -0.02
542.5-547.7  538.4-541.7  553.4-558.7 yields 0.01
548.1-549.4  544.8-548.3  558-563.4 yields -0.06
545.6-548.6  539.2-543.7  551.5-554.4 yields 0.02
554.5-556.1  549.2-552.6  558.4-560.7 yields -0.07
